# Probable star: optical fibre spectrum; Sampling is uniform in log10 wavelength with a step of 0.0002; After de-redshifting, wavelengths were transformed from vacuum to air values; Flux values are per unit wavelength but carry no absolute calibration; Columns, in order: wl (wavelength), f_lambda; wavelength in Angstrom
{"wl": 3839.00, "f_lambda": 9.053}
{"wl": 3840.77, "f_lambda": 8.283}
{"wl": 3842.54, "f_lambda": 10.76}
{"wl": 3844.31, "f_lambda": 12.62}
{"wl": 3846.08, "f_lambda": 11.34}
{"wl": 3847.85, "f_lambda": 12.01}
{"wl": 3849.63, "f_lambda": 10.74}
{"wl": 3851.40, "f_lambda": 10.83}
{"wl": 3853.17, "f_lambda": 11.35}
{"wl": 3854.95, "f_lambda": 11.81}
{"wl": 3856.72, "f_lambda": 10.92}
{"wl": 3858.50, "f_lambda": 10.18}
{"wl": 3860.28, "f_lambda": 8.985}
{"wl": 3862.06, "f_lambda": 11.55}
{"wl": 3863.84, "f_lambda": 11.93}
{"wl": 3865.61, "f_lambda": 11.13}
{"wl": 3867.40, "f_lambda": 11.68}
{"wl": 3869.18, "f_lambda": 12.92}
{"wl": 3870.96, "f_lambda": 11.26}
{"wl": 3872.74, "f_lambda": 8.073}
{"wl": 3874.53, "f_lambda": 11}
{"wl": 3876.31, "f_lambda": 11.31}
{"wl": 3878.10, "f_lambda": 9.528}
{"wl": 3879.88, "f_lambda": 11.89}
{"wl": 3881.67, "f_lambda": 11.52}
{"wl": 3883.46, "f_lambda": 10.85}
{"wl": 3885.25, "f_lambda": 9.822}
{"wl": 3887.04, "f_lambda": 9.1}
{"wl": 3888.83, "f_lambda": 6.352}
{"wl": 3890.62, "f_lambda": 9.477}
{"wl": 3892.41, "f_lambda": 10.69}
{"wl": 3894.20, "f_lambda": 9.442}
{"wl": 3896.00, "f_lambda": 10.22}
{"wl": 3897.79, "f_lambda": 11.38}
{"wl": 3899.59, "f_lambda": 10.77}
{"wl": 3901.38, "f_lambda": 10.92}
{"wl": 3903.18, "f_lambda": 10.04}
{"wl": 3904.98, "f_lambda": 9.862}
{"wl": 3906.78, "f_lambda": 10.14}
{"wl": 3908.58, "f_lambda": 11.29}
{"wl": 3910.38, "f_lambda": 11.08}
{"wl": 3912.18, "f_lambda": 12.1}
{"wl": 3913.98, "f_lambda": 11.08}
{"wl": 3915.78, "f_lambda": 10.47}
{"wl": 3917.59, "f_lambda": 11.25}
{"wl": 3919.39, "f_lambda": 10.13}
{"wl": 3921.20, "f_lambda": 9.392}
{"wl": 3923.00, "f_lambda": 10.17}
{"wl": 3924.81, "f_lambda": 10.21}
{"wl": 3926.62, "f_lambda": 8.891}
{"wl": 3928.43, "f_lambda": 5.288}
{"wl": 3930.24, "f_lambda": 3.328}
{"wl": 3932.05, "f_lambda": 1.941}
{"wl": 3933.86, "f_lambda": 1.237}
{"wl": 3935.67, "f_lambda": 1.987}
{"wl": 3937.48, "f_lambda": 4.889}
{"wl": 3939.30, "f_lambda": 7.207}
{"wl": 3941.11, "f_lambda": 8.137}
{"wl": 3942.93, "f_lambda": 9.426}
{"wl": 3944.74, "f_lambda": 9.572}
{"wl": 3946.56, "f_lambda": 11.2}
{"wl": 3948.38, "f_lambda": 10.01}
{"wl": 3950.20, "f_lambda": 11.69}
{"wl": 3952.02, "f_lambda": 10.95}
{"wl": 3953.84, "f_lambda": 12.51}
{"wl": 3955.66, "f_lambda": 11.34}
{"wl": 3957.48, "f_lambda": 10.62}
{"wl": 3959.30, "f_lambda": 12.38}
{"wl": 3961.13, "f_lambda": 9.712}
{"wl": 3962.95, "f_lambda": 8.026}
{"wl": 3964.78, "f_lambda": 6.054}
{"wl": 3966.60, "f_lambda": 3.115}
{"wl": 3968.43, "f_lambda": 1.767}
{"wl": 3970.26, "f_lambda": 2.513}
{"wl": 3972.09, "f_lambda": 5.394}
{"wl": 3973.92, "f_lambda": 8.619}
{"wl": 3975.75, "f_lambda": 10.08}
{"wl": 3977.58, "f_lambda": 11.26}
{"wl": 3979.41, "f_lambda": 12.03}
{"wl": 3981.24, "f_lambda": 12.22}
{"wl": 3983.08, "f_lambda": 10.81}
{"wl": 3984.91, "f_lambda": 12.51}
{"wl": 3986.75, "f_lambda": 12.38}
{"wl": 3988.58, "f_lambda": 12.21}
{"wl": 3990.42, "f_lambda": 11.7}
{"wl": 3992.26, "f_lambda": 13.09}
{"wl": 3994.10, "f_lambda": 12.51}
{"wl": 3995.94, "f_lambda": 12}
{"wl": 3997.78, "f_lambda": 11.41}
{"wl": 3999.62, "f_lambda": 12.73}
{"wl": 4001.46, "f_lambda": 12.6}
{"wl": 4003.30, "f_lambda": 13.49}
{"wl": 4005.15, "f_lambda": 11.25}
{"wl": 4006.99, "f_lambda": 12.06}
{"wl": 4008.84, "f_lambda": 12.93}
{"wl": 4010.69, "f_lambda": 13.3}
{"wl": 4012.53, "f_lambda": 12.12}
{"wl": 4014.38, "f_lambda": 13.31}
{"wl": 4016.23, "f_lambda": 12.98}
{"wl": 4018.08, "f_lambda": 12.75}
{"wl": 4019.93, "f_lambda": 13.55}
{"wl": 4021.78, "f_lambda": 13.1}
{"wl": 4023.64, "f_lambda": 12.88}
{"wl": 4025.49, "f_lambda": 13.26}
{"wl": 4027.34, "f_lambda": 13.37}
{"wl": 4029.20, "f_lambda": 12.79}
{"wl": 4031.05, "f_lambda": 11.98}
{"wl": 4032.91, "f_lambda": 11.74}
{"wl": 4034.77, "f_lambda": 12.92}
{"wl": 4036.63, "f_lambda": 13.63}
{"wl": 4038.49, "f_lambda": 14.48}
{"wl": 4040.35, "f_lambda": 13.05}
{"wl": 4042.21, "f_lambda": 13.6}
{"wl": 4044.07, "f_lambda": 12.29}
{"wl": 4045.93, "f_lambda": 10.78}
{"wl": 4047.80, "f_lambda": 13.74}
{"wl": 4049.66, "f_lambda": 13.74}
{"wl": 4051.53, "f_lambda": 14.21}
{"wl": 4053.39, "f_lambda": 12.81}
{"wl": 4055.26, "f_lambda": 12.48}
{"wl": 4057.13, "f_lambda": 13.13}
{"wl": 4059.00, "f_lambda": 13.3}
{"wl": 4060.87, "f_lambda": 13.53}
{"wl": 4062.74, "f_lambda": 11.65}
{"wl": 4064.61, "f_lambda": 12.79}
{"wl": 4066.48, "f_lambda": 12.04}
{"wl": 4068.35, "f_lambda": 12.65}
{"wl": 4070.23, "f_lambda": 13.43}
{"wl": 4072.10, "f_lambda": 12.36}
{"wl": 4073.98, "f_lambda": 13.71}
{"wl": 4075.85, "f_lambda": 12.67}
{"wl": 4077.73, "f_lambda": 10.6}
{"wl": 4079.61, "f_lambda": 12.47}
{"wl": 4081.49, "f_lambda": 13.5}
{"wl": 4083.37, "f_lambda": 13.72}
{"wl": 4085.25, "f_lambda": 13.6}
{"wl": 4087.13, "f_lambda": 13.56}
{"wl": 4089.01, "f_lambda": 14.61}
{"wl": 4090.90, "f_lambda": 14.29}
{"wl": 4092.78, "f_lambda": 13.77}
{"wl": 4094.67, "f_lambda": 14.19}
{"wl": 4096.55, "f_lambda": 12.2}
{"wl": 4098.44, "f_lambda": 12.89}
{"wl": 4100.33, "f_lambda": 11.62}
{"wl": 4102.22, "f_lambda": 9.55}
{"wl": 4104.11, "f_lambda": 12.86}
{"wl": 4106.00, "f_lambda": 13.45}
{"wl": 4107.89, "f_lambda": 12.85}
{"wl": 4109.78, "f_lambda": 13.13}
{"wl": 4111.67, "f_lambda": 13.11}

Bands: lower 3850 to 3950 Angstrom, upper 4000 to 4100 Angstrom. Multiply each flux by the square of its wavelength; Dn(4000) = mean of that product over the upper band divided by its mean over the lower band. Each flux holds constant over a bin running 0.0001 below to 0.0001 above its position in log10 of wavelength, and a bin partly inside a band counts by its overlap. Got 1.5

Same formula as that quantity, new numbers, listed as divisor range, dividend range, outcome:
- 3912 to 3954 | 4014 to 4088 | 1.65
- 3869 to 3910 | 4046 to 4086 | 1.37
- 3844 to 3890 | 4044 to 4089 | 1.33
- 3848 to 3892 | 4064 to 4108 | 1.35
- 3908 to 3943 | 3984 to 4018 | 1.64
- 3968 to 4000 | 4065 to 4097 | 1.33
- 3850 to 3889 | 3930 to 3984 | 0.79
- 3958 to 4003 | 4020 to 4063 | 1.35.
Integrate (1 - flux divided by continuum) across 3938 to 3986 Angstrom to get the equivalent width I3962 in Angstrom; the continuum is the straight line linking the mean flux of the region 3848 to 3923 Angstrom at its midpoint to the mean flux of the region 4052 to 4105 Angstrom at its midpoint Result 9.7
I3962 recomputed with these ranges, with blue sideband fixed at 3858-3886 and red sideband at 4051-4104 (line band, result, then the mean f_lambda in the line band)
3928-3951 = 9.84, 6.62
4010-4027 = -1.00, 13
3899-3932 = 4.95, 9.58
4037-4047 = -0.28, 12.9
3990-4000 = -0.13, 12.2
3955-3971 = 6.10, 7.26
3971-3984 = 2.13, 9.96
